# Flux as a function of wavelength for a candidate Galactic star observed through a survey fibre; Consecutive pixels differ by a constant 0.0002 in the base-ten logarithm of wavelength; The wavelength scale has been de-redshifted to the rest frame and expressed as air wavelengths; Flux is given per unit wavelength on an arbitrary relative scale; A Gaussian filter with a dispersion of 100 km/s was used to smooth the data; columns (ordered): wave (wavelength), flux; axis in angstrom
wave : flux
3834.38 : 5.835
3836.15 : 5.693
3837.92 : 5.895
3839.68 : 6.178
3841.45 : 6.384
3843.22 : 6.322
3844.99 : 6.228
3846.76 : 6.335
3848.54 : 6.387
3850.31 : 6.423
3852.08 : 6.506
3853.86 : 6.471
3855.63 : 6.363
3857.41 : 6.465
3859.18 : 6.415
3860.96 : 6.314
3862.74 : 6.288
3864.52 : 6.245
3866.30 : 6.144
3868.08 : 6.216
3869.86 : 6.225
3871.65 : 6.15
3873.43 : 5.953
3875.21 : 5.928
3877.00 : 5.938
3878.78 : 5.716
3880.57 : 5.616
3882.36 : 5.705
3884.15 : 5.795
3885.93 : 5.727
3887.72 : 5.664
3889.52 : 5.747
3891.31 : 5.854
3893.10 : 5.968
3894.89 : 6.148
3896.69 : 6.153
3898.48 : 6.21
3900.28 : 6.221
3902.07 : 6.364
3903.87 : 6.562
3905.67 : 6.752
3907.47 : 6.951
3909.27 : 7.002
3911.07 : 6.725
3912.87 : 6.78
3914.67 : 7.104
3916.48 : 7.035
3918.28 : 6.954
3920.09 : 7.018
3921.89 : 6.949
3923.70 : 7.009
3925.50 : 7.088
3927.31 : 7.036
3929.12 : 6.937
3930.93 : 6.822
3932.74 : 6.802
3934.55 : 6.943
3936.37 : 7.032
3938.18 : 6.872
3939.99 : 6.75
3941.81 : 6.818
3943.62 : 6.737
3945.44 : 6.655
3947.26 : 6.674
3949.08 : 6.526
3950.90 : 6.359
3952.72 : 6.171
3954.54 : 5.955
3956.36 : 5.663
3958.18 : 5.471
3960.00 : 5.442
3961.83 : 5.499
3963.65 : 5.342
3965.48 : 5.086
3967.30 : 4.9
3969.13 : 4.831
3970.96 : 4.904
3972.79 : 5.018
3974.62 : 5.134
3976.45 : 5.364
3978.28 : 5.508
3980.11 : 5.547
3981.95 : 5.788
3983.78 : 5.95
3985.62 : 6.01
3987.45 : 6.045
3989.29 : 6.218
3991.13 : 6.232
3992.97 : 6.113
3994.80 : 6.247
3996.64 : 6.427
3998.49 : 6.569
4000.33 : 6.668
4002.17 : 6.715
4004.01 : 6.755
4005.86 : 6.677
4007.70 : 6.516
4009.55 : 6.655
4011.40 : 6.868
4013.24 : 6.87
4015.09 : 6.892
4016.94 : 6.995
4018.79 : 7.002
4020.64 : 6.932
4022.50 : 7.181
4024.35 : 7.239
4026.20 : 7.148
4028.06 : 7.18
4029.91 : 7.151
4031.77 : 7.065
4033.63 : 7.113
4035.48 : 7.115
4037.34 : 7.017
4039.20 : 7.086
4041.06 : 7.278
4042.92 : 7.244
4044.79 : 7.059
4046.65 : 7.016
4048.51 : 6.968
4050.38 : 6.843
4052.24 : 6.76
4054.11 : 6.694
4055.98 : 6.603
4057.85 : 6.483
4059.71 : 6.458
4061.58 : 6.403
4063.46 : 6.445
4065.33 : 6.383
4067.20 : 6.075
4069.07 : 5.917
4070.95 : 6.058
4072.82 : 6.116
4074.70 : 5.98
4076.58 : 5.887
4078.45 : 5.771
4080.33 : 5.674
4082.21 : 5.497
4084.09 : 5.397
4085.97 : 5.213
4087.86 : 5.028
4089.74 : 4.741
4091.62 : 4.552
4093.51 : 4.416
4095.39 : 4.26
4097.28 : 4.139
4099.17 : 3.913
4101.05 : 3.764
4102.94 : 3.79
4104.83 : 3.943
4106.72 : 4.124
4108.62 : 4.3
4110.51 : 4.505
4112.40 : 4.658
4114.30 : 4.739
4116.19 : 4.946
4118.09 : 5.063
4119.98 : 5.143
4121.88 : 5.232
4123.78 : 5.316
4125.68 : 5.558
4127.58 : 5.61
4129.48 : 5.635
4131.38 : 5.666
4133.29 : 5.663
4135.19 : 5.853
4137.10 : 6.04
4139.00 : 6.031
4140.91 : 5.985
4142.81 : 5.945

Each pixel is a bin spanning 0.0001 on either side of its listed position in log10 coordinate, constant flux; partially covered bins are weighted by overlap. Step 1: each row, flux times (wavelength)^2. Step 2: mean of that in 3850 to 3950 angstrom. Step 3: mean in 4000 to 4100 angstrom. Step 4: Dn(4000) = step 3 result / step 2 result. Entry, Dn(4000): 1.1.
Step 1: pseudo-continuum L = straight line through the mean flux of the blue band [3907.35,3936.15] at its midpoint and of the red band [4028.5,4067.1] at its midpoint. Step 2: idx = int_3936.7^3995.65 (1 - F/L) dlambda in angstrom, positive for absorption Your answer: 8.81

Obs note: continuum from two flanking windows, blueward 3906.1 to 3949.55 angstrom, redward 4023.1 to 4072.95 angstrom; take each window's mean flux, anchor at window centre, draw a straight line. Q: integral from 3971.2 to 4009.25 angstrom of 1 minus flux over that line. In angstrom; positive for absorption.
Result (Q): 4.3 angstrom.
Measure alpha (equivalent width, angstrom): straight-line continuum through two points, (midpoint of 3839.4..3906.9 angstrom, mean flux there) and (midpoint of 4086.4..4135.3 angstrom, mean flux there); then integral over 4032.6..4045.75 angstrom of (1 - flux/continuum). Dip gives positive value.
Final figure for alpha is -4.9 angstrom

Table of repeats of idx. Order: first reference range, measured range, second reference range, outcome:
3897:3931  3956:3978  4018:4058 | 5.35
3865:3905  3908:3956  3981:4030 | -4.16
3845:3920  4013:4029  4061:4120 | -4.60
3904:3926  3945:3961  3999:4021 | 1.85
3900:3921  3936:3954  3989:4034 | 0.44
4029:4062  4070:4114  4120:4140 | 9.73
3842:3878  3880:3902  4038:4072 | 1.41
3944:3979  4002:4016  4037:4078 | -1.51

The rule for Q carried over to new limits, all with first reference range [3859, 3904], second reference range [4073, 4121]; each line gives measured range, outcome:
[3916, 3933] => -3.5 angstrom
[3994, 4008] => -3.2 angstrom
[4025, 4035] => -3.8 angstrom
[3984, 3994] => -1.3 angstrom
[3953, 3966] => 0.1 angstrom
